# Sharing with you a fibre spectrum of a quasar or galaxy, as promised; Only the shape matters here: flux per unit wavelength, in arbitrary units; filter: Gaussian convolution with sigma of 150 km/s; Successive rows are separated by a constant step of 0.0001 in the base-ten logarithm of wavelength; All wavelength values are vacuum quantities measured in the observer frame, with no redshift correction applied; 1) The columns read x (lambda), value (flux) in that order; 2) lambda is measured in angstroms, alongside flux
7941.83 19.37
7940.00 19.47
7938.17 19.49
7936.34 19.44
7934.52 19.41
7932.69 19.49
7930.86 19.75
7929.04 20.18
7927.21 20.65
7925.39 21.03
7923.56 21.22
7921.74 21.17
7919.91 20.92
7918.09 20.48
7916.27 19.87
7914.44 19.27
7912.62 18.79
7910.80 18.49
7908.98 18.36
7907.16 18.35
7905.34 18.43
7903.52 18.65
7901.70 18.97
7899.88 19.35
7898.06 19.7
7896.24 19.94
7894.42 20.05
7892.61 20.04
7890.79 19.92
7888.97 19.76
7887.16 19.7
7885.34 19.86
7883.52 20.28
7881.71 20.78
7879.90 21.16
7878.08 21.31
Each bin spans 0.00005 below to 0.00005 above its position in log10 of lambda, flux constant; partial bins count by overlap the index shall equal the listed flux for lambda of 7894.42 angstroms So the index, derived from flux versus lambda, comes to 20.05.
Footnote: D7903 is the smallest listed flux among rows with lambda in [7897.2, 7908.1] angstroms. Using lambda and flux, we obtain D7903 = 18.35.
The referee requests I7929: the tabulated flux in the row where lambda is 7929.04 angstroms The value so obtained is 20.18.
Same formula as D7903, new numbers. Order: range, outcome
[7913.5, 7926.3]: 19.27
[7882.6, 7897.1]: 19.7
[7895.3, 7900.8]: 19.35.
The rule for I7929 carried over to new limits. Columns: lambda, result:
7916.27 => 19.87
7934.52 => 19.41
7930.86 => 19.75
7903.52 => 18.65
